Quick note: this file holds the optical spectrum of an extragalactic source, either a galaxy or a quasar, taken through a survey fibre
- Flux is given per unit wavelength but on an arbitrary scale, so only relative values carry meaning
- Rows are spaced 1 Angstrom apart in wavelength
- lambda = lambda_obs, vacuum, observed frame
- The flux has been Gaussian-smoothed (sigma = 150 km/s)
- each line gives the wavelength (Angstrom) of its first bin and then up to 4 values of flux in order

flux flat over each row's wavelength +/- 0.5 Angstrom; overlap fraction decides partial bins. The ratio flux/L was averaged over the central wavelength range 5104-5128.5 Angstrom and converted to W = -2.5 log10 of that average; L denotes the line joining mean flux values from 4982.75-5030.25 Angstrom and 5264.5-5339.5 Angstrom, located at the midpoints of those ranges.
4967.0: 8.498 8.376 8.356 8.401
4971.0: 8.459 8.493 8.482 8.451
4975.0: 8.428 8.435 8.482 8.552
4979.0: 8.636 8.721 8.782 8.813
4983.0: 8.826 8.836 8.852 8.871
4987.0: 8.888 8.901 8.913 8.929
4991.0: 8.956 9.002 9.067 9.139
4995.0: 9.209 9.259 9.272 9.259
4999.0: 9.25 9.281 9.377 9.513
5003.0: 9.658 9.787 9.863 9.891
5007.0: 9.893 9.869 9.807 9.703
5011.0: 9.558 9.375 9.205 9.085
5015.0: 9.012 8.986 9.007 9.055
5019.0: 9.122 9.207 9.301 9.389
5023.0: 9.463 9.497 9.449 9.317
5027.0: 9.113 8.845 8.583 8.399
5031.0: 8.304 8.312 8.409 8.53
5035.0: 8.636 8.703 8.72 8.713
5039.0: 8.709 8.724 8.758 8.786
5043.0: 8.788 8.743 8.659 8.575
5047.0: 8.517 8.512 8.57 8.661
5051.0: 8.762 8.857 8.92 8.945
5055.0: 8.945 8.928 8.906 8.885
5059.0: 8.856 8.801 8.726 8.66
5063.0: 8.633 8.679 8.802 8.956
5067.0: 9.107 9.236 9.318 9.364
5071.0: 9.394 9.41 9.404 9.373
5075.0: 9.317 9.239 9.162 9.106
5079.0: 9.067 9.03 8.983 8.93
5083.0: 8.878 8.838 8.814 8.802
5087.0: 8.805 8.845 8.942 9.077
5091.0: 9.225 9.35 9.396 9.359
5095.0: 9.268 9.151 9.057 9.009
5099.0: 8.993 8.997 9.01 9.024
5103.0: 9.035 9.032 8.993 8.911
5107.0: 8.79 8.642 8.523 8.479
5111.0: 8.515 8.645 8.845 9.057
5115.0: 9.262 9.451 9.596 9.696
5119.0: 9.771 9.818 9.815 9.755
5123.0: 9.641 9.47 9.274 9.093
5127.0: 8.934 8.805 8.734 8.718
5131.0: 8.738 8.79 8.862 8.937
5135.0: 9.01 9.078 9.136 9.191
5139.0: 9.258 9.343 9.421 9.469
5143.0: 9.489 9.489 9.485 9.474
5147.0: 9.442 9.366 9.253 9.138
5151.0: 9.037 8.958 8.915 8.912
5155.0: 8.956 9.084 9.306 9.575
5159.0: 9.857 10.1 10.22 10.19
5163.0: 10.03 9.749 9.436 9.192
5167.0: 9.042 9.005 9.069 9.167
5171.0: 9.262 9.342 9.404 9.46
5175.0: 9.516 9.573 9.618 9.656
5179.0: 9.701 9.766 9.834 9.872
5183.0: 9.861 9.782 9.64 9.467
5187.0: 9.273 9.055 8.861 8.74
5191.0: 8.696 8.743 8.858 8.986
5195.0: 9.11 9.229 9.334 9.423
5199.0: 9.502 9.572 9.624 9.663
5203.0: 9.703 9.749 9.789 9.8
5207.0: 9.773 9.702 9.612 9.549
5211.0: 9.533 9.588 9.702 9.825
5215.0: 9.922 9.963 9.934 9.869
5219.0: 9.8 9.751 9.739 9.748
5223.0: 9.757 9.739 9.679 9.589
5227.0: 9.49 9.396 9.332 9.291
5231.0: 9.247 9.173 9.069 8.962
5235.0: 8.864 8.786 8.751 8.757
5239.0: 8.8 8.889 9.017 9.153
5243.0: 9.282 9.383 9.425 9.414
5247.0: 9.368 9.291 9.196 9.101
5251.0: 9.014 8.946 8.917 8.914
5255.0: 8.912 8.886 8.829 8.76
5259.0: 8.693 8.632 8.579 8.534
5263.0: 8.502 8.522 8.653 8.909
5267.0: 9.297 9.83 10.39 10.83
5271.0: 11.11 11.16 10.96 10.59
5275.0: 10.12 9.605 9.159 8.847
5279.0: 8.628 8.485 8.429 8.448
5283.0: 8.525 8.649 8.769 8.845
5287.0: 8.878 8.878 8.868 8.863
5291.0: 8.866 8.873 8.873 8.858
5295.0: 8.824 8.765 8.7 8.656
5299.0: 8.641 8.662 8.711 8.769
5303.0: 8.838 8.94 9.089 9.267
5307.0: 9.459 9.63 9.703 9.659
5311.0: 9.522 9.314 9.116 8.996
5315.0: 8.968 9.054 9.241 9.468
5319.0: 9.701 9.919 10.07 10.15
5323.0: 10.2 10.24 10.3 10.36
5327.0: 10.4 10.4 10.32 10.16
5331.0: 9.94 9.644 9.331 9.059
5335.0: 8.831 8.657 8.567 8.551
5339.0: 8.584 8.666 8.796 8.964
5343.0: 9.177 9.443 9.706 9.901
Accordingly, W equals 0.01 mag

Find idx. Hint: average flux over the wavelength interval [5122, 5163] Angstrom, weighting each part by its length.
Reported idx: 9.27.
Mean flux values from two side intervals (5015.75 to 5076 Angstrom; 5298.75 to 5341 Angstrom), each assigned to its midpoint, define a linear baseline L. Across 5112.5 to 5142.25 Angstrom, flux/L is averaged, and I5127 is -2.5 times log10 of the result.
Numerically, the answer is -0.021 mag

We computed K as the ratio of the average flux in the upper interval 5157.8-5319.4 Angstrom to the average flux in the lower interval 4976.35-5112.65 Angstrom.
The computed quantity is 1.0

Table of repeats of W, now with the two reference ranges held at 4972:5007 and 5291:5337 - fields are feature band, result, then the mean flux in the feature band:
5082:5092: 0.023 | 8.94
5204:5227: -0.054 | 9.74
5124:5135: 0.030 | 8.92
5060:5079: 0.001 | 9.1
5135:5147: -0.018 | 9.34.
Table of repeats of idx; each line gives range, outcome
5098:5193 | 9.26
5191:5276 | 9.4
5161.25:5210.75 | 9.45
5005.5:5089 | 8.99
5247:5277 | 9.36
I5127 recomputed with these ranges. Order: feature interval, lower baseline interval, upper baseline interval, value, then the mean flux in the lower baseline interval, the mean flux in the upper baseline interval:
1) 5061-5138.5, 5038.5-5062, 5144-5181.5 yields 0.00 mag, 8.76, 9.44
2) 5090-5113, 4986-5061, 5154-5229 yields 0.03 mag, 9.03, 9.52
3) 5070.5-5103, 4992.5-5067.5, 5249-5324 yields -0.01 mag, 9.02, 9.18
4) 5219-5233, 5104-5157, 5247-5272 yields -0.04 mag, 9.14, 9.18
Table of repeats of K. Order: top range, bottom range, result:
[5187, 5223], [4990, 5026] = 1.02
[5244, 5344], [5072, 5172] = 1.01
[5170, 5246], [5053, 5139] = 1.04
